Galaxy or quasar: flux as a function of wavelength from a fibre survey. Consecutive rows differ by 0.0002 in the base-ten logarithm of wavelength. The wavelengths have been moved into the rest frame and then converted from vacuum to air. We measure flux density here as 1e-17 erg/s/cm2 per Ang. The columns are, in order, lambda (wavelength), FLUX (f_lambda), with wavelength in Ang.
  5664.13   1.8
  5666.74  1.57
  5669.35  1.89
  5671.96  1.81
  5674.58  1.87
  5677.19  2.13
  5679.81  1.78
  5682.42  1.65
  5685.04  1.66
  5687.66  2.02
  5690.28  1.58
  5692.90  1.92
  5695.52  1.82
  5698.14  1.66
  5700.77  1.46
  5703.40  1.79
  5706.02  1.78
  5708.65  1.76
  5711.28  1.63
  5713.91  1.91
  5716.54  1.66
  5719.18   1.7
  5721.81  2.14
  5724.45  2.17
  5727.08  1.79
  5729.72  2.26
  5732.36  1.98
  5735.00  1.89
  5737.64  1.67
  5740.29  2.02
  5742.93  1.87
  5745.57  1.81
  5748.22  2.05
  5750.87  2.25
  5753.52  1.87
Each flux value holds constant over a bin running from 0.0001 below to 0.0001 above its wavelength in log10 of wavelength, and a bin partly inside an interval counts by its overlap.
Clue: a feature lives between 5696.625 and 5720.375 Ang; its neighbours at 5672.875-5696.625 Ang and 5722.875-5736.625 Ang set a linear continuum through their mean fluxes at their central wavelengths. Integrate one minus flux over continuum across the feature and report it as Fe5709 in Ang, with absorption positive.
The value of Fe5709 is 2.7 Ang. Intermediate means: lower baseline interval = 1.83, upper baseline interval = 2.01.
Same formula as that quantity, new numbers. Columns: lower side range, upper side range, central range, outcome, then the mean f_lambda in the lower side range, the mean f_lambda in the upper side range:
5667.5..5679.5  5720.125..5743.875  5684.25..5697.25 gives 0.8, 1.9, 1.97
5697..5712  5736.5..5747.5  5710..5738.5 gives -1.9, 1.68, 1.86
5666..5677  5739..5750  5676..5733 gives 1.8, 1.83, 1.95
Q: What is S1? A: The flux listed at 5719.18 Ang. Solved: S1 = 1.7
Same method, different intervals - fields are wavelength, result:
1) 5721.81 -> 2.14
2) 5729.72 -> 2.26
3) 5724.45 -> 2.17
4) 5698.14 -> 1.66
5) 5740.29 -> 2.02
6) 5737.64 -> 1.67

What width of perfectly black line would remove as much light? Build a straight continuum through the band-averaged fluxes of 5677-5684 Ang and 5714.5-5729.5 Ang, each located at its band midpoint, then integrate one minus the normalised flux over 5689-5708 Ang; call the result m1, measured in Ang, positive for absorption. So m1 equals 1.4 Ang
